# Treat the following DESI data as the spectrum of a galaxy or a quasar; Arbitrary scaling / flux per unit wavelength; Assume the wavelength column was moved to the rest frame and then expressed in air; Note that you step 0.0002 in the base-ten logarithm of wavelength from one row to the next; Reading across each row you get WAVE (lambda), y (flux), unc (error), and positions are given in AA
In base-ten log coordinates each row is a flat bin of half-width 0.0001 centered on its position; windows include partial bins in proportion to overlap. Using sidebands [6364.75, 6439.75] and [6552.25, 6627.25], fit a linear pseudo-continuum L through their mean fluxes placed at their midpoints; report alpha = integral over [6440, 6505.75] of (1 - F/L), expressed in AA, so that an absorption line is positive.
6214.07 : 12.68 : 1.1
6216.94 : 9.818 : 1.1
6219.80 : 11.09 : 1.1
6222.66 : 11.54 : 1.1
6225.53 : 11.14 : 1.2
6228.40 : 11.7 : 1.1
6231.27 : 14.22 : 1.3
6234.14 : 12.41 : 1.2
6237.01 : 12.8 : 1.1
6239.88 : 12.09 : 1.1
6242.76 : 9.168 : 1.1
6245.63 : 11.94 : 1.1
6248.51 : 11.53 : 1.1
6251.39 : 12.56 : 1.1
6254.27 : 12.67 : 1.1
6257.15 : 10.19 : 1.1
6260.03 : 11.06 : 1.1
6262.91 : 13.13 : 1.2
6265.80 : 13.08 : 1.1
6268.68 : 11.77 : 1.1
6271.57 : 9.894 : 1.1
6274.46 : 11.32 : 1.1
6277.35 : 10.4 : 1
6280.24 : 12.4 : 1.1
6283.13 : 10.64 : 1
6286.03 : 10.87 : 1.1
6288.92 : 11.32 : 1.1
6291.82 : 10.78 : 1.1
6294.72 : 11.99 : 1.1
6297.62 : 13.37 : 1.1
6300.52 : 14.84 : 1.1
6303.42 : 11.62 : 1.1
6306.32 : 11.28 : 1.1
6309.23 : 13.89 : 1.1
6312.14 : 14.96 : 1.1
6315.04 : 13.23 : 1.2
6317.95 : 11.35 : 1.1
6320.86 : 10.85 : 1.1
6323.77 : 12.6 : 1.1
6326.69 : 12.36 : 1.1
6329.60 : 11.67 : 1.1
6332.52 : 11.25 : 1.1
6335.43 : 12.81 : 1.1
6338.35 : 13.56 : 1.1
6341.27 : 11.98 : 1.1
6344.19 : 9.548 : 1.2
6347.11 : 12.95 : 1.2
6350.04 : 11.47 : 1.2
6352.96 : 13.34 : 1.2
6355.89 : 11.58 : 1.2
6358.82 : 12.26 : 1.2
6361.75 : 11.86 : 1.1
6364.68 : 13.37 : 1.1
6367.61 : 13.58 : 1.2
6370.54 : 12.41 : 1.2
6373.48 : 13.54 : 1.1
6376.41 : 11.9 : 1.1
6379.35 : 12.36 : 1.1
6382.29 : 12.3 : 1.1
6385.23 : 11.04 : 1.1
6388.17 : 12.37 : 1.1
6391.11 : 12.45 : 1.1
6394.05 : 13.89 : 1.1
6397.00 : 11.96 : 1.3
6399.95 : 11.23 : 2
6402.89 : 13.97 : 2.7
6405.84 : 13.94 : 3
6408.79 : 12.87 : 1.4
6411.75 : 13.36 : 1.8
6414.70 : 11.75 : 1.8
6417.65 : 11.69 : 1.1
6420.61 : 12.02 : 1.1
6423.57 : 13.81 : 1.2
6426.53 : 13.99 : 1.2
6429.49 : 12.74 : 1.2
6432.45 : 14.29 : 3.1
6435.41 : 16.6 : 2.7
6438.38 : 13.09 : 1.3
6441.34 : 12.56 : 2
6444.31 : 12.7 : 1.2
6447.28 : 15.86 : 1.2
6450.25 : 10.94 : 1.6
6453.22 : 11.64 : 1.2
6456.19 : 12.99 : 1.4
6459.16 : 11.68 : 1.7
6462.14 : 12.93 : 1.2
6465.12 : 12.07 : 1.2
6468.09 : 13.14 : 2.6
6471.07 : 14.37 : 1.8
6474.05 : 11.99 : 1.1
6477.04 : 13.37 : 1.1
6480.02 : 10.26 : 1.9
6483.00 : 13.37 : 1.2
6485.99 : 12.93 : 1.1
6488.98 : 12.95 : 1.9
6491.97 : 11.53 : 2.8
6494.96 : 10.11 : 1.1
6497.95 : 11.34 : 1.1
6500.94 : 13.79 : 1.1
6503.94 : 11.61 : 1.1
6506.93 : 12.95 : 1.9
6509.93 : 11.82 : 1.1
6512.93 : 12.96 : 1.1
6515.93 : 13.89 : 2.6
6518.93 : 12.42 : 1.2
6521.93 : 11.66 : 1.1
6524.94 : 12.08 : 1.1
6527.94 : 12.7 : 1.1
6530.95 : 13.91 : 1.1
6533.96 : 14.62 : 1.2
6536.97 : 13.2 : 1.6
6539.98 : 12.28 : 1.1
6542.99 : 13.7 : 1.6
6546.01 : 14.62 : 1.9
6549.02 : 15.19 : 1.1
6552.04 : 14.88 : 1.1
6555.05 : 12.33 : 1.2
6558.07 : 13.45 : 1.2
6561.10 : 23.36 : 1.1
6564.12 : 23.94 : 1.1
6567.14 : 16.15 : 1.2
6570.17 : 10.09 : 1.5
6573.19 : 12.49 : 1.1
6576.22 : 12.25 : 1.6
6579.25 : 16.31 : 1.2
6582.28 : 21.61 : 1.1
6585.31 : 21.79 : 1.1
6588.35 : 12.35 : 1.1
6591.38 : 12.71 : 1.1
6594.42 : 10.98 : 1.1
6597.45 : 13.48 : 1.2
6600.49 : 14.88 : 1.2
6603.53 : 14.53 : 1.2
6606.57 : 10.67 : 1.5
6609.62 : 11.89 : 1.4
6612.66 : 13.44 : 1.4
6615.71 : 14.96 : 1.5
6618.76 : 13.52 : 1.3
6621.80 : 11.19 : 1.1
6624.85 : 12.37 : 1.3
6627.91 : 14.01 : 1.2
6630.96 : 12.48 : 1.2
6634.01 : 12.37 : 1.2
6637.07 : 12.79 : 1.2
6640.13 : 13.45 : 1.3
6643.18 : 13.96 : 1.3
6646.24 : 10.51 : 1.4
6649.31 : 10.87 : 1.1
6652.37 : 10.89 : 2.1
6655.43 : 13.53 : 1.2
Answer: 5.3 AA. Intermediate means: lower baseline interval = 12.9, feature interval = 12.5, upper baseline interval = 14.6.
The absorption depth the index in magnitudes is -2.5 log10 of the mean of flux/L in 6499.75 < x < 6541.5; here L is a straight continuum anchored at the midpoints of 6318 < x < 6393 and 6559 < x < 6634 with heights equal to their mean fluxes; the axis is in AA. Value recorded 0.08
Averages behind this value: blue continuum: 12.2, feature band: 12.8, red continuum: 14.6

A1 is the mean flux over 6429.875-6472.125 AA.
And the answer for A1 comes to 13.2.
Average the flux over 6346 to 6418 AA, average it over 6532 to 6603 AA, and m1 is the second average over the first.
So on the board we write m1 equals 1.20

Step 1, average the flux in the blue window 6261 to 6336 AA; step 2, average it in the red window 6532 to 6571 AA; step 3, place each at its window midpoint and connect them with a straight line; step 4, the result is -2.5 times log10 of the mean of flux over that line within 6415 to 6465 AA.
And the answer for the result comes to 0.07 mag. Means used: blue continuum 12.1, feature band 13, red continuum 15.3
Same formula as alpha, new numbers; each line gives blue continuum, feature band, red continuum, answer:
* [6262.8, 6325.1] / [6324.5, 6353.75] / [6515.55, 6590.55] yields 1.1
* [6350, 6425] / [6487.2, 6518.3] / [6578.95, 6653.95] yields 1.7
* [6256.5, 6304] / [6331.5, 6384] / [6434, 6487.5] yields -0.5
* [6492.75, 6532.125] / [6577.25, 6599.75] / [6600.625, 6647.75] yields -4.9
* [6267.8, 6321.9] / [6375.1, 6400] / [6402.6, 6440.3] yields 1.5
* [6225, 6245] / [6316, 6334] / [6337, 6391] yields 0.7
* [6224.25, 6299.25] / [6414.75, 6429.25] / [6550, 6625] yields 0.5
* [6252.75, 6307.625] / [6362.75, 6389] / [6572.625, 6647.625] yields -0.5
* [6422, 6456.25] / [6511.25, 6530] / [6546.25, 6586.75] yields 3.3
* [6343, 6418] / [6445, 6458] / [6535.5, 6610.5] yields 0.5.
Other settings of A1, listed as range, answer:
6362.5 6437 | 12.9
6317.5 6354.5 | 12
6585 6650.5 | 13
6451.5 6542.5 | 12.6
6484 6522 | 12.3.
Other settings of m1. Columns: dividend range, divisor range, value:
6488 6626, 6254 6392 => 1.14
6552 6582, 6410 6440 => 1.19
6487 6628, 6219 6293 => 1.19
